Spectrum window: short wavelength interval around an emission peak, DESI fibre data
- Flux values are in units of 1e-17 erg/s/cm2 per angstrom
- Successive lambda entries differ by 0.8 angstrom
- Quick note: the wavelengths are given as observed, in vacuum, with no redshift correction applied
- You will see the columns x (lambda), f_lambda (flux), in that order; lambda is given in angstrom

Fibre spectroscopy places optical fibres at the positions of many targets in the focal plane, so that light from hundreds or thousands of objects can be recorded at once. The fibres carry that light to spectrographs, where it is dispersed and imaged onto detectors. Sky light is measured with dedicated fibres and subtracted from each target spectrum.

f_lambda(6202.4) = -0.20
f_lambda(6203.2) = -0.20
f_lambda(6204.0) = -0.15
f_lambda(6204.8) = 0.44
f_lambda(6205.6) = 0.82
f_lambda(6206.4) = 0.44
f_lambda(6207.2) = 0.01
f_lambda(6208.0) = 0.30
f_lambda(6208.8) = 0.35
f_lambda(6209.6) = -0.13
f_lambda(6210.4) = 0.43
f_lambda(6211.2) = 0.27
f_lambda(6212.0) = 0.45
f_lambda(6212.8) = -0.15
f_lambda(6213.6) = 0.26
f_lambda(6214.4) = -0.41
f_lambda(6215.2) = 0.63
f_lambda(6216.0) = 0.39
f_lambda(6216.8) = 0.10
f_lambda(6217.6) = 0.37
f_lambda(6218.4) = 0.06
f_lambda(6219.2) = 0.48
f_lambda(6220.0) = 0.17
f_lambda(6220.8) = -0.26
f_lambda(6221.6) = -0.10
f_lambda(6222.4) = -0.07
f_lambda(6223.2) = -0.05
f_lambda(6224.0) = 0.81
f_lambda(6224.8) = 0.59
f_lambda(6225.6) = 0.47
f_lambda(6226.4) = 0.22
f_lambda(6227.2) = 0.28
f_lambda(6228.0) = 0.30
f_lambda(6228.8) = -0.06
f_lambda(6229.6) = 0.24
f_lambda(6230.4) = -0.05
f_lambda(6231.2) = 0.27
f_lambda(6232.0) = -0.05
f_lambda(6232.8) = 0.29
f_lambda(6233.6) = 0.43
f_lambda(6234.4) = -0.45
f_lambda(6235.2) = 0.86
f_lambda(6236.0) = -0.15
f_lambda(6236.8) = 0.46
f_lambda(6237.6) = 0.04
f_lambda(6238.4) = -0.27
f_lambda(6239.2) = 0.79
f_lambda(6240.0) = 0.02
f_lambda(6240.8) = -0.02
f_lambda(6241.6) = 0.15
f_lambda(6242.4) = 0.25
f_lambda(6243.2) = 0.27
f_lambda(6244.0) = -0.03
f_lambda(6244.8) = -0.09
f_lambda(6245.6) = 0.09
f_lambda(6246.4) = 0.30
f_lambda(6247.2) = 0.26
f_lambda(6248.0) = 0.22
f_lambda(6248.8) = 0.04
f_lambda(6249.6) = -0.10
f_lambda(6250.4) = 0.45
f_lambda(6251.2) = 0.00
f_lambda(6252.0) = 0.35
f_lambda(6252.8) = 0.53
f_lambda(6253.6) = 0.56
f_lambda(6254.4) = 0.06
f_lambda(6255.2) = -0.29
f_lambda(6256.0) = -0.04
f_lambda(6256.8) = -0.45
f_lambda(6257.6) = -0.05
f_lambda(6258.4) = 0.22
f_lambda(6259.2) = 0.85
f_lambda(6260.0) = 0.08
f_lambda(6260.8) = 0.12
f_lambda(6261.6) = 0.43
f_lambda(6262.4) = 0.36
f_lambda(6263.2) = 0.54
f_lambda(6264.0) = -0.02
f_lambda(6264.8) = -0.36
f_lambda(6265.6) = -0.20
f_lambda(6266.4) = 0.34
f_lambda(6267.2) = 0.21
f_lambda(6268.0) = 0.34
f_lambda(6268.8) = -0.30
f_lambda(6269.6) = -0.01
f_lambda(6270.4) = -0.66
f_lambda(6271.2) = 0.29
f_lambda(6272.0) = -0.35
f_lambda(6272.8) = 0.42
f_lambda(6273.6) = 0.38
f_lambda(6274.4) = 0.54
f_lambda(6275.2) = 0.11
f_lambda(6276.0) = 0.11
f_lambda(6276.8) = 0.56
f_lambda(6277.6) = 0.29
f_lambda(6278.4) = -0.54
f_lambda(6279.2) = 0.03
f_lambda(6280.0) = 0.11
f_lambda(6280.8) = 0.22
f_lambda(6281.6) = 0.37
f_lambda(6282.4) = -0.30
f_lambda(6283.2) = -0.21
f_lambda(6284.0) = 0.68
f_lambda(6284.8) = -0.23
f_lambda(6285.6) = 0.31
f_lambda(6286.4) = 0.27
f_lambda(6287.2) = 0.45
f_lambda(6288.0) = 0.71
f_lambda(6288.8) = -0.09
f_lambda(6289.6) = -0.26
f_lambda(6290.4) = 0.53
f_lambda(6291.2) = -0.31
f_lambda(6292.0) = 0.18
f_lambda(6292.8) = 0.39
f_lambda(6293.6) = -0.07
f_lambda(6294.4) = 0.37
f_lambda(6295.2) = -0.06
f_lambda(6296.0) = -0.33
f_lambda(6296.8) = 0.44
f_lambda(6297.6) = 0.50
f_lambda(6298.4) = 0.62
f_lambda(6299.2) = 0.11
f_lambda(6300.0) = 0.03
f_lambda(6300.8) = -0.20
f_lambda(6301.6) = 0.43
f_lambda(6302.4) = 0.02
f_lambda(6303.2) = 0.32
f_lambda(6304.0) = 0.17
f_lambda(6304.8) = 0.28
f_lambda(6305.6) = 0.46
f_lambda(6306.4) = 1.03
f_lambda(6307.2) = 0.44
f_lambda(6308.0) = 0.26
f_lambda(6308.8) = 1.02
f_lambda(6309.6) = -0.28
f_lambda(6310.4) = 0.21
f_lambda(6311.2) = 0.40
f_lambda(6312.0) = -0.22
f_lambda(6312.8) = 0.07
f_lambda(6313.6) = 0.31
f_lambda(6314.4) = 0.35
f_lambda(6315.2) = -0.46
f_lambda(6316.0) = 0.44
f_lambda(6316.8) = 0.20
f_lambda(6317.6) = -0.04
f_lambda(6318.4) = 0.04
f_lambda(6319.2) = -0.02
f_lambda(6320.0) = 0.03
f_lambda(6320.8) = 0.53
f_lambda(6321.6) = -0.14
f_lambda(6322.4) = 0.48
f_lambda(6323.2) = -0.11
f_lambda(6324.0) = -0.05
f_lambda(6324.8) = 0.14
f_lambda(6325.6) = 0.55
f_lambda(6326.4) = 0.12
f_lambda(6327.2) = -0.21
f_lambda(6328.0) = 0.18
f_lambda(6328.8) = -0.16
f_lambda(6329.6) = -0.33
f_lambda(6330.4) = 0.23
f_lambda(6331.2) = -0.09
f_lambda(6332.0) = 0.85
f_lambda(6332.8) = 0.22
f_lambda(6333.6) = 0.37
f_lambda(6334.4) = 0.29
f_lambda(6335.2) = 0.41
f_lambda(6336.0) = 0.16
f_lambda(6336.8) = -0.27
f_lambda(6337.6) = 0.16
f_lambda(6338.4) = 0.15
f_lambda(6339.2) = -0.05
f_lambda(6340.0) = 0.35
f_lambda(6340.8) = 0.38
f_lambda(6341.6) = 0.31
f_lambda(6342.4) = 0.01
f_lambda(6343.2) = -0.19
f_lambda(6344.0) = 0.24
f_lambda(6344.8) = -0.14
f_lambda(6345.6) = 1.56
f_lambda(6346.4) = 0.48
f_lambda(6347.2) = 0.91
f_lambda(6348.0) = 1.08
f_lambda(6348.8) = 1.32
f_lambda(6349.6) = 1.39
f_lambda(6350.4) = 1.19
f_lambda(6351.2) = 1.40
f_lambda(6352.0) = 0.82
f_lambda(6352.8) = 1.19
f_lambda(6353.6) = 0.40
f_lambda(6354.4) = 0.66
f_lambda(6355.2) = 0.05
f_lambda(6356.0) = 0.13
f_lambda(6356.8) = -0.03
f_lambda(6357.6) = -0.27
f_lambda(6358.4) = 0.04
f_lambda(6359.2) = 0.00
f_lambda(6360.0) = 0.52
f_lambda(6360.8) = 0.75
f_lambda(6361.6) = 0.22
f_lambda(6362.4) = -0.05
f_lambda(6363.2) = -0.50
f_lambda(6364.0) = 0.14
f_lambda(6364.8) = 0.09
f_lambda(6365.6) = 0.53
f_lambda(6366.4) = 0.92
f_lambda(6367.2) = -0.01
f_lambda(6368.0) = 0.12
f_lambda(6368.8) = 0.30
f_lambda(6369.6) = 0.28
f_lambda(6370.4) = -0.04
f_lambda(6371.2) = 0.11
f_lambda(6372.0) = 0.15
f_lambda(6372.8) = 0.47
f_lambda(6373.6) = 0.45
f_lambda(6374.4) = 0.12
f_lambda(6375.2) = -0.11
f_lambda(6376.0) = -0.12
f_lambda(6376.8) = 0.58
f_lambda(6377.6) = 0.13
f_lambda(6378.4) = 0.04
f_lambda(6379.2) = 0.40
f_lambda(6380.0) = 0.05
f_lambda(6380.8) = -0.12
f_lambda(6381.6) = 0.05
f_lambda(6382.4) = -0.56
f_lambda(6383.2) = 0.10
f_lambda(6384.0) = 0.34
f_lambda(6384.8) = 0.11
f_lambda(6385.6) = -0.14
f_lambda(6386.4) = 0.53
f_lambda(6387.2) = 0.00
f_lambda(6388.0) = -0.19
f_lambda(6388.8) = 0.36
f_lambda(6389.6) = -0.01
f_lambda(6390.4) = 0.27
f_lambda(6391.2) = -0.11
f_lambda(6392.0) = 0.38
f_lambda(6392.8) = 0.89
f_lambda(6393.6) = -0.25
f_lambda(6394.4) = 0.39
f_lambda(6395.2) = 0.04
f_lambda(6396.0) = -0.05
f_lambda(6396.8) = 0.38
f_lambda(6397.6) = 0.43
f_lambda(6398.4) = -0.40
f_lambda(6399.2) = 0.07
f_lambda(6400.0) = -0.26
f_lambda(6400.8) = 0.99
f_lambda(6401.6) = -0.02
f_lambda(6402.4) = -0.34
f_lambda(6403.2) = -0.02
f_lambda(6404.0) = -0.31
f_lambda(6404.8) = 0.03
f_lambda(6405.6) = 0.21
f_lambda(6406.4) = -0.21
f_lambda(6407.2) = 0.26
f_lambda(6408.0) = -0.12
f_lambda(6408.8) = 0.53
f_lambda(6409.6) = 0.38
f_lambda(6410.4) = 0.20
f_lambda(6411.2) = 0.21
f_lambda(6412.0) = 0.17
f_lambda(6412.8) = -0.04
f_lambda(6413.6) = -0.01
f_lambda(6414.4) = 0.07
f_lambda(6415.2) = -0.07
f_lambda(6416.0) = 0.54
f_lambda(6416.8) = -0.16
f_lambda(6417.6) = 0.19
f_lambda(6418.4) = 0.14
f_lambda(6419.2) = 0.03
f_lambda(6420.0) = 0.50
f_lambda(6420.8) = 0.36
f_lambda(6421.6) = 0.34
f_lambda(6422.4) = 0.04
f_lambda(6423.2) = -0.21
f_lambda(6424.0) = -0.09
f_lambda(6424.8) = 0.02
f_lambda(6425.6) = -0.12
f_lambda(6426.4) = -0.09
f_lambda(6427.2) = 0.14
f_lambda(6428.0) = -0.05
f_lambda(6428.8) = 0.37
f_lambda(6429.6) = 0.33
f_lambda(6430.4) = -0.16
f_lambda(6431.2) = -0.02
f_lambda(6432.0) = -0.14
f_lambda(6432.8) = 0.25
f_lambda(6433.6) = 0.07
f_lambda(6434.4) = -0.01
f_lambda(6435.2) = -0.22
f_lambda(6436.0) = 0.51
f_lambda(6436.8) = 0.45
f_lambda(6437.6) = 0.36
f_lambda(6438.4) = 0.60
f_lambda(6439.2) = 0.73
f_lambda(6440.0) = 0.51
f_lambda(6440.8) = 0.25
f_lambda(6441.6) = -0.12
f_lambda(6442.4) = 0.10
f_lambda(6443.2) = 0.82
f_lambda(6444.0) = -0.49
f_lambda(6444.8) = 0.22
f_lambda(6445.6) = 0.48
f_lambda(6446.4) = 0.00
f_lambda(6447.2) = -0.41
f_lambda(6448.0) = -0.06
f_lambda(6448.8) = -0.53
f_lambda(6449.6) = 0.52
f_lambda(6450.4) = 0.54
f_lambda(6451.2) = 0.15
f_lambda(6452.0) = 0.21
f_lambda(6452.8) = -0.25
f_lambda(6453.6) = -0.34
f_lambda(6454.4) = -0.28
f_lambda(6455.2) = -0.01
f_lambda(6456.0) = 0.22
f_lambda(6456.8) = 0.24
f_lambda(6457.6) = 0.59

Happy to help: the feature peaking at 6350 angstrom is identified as [O II] 3727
